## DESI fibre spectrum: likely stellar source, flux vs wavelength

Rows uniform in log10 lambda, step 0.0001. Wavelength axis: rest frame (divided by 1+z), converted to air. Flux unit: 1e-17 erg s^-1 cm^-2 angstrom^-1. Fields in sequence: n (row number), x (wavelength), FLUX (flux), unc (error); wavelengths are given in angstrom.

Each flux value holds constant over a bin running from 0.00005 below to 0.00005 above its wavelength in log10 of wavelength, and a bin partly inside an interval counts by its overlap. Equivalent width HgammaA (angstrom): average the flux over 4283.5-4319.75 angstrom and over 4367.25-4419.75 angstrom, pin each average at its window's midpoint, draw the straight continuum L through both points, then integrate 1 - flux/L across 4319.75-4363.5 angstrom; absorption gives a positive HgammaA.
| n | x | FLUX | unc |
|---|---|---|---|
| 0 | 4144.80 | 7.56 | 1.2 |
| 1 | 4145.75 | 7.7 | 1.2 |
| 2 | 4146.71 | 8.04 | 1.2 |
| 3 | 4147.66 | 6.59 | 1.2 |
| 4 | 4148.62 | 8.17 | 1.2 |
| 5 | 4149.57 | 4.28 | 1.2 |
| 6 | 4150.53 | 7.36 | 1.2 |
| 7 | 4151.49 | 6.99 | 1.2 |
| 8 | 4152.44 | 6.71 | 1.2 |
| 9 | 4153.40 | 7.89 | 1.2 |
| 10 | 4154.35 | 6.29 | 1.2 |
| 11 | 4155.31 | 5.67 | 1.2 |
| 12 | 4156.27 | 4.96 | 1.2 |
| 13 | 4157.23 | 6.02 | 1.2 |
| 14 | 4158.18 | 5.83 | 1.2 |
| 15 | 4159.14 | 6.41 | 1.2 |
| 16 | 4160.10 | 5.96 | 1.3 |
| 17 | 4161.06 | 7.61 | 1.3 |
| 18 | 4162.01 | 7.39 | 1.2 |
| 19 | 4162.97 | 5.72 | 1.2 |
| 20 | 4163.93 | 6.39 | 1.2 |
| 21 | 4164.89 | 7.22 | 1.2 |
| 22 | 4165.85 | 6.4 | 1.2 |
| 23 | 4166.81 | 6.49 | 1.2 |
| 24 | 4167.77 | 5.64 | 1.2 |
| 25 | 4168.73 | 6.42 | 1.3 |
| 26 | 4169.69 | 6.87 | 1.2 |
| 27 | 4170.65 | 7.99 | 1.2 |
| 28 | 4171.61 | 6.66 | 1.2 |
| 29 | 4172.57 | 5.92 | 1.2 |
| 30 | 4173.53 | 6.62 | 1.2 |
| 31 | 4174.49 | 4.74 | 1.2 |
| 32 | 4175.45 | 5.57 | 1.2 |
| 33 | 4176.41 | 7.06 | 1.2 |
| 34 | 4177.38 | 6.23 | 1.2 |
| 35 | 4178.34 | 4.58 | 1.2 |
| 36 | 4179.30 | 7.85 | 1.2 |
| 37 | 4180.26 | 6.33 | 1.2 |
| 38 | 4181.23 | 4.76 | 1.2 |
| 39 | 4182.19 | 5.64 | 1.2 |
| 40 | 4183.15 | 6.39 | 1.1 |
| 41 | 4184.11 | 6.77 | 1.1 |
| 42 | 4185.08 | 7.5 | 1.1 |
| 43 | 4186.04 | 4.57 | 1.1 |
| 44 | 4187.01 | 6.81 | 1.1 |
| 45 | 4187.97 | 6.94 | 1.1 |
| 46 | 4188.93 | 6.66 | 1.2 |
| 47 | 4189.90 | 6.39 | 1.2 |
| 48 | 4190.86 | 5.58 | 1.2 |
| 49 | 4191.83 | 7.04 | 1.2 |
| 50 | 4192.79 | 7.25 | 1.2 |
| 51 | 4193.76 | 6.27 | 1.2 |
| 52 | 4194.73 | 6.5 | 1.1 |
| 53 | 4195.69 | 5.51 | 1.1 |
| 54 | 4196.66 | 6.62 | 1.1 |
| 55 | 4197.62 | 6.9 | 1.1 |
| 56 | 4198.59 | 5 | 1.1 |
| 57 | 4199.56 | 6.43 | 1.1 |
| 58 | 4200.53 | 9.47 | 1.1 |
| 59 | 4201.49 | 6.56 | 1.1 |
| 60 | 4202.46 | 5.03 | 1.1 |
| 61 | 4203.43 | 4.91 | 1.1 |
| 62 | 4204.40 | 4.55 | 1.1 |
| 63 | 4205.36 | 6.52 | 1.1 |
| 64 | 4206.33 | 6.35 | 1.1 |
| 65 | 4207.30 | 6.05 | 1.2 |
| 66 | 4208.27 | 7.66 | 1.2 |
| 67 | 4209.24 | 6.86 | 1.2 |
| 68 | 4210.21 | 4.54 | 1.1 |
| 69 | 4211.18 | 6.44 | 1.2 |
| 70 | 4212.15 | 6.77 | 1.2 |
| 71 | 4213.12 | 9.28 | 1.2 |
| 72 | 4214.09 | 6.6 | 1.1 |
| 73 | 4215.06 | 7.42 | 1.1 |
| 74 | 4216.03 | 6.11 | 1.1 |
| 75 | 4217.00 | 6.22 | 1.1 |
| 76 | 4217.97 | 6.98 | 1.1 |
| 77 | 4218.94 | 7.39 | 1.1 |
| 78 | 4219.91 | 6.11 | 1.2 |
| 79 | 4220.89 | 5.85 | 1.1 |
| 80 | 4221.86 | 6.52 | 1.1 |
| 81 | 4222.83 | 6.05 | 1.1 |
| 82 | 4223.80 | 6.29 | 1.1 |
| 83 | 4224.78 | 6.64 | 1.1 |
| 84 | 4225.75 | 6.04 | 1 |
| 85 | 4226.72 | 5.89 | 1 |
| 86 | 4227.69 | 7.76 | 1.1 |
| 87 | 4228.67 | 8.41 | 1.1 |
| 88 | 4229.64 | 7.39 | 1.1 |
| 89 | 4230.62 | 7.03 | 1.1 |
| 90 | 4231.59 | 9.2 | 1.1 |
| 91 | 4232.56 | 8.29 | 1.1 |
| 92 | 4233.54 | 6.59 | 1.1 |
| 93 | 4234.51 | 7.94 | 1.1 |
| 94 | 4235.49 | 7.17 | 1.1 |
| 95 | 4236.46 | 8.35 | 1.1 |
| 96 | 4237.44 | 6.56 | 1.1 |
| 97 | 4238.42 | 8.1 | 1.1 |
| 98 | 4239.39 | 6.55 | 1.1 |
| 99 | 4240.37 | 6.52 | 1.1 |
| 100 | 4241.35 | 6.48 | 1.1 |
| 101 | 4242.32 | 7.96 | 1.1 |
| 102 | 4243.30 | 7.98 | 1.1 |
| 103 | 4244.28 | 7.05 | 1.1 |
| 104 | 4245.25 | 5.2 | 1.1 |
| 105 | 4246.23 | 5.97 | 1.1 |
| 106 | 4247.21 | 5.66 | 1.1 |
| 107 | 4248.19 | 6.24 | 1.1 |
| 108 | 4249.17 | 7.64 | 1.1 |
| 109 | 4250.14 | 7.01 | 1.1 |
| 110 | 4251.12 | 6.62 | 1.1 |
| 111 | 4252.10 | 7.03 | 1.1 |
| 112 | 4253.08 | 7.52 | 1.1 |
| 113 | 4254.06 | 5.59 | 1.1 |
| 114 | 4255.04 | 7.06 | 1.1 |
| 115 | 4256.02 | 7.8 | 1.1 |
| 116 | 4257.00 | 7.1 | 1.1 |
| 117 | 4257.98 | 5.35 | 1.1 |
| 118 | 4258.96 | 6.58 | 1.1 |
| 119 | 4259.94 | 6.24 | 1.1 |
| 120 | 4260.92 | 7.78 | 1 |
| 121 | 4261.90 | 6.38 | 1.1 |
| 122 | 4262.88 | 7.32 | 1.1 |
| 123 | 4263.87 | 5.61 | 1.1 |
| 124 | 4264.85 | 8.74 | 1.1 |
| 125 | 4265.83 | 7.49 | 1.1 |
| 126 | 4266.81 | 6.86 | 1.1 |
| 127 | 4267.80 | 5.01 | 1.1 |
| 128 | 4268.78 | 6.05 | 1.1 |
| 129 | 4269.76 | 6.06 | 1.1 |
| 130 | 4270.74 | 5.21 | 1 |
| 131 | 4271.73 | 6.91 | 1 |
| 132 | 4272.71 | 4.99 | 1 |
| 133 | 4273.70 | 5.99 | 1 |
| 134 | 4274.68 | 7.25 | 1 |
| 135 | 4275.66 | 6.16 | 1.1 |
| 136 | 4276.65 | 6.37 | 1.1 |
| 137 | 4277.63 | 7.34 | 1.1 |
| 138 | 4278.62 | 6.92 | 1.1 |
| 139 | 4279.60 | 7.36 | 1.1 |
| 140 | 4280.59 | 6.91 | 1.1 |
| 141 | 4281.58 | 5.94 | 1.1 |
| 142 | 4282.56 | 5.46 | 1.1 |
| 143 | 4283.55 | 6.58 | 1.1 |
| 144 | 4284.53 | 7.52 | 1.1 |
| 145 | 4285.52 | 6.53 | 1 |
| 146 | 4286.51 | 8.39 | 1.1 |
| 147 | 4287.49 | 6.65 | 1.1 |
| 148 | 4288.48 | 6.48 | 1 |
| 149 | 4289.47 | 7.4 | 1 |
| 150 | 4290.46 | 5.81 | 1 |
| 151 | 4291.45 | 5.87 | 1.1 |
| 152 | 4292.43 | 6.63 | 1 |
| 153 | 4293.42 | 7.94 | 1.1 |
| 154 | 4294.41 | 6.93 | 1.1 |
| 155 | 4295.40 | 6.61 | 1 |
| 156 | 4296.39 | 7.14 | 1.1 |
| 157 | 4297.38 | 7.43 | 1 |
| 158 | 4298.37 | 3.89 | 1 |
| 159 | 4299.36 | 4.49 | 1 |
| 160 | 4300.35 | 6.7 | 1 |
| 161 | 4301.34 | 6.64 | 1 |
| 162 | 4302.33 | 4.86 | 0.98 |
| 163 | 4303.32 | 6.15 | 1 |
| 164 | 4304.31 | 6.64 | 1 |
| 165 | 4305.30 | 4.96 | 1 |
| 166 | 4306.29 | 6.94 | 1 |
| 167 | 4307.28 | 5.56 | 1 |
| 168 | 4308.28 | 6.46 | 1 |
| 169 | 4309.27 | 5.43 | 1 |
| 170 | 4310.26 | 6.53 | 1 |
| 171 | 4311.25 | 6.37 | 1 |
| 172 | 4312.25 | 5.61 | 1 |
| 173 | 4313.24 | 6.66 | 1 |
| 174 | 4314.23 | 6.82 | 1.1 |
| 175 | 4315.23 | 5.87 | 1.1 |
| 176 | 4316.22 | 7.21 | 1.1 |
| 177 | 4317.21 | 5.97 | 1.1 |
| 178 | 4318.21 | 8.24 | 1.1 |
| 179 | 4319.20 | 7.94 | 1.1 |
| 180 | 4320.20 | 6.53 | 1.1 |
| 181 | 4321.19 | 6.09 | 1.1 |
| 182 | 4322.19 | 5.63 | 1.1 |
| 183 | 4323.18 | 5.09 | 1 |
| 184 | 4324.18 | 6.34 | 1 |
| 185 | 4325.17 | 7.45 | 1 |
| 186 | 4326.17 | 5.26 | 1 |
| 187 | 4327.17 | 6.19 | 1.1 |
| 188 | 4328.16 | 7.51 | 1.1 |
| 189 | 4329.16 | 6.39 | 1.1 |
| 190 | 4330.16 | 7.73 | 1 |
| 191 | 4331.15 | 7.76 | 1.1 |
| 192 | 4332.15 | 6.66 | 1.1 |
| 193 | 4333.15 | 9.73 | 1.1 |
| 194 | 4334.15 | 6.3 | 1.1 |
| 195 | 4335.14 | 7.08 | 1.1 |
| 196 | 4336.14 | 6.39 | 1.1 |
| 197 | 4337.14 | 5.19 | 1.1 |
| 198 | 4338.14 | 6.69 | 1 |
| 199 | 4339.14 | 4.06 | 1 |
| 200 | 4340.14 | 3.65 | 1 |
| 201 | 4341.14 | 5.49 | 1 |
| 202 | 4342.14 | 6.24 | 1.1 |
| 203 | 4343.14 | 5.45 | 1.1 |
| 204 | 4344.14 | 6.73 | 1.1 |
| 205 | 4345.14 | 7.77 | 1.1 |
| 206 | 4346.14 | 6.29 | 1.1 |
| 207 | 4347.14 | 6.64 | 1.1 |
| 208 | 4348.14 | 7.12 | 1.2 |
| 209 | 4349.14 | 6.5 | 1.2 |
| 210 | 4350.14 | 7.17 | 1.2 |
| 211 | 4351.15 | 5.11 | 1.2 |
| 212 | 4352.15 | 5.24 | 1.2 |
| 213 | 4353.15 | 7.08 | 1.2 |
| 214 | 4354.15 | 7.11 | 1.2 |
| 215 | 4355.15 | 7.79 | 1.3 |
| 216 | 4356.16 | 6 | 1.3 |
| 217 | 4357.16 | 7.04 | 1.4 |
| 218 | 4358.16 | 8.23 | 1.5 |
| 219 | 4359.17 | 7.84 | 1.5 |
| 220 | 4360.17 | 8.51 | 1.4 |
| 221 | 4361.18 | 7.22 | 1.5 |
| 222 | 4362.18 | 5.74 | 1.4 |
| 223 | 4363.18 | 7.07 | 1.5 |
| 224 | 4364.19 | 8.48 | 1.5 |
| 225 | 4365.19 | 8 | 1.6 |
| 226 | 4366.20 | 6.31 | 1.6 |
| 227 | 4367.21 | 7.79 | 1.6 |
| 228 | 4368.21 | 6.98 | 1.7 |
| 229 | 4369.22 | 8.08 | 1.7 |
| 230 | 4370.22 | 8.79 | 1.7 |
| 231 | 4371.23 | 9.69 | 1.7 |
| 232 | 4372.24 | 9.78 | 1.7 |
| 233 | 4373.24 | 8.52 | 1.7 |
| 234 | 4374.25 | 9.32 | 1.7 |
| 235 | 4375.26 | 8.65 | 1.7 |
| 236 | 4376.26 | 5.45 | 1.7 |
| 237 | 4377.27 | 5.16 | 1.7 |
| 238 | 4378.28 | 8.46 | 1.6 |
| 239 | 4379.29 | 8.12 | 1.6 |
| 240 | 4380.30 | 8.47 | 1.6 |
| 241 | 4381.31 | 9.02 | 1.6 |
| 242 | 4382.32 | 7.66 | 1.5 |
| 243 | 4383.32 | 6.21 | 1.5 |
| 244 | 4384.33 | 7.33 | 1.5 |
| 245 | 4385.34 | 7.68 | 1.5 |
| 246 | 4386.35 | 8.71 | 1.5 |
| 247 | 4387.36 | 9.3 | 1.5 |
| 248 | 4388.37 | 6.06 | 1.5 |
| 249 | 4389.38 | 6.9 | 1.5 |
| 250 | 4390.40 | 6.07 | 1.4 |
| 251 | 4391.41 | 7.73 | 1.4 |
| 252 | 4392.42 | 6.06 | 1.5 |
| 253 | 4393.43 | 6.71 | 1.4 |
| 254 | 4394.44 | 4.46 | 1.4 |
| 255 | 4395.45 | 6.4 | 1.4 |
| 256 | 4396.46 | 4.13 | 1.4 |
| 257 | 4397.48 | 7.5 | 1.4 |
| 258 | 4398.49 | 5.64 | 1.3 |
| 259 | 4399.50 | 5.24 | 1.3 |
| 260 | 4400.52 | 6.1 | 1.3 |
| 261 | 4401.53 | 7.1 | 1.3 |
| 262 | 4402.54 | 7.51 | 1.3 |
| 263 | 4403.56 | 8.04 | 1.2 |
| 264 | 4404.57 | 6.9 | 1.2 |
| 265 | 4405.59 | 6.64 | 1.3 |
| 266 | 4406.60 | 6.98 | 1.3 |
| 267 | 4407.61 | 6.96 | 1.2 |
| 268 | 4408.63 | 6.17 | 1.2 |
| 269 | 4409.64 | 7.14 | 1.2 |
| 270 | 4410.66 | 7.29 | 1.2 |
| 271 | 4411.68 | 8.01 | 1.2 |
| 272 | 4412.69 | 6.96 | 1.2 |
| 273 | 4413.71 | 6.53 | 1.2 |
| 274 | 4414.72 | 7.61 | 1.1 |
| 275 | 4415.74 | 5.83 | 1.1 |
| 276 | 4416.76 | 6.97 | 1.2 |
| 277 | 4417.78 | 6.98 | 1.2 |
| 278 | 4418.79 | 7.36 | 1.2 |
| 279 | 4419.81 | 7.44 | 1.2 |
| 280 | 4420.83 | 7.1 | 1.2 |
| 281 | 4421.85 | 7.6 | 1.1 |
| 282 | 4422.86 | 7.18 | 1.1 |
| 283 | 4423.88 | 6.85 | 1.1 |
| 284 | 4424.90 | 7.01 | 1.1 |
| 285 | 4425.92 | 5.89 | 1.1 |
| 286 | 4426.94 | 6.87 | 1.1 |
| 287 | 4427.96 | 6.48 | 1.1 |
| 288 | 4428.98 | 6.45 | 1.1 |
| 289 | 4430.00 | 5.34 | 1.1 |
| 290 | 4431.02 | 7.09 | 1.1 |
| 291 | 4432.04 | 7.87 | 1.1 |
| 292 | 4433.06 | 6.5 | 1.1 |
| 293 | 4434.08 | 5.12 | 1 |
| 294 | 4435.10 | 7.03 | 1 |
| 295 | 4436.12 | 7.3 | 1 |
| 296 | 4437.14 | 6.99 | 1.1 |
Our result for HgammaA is 1.49 angstrom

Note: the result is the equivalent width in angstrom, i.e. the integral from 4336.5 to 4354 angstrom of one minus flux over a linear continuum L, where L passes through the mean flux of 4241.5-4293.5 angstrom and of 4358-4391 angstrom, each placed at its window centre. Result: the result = 3.3 angstrom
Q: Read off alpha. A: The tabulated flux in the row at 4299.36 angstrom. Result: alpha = 4.49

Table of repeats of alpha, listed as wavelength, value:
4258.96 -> 6.58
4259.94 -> 6.24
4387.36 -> 9.3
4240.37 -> 6.52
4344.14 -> 6.73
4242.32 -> 7.96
